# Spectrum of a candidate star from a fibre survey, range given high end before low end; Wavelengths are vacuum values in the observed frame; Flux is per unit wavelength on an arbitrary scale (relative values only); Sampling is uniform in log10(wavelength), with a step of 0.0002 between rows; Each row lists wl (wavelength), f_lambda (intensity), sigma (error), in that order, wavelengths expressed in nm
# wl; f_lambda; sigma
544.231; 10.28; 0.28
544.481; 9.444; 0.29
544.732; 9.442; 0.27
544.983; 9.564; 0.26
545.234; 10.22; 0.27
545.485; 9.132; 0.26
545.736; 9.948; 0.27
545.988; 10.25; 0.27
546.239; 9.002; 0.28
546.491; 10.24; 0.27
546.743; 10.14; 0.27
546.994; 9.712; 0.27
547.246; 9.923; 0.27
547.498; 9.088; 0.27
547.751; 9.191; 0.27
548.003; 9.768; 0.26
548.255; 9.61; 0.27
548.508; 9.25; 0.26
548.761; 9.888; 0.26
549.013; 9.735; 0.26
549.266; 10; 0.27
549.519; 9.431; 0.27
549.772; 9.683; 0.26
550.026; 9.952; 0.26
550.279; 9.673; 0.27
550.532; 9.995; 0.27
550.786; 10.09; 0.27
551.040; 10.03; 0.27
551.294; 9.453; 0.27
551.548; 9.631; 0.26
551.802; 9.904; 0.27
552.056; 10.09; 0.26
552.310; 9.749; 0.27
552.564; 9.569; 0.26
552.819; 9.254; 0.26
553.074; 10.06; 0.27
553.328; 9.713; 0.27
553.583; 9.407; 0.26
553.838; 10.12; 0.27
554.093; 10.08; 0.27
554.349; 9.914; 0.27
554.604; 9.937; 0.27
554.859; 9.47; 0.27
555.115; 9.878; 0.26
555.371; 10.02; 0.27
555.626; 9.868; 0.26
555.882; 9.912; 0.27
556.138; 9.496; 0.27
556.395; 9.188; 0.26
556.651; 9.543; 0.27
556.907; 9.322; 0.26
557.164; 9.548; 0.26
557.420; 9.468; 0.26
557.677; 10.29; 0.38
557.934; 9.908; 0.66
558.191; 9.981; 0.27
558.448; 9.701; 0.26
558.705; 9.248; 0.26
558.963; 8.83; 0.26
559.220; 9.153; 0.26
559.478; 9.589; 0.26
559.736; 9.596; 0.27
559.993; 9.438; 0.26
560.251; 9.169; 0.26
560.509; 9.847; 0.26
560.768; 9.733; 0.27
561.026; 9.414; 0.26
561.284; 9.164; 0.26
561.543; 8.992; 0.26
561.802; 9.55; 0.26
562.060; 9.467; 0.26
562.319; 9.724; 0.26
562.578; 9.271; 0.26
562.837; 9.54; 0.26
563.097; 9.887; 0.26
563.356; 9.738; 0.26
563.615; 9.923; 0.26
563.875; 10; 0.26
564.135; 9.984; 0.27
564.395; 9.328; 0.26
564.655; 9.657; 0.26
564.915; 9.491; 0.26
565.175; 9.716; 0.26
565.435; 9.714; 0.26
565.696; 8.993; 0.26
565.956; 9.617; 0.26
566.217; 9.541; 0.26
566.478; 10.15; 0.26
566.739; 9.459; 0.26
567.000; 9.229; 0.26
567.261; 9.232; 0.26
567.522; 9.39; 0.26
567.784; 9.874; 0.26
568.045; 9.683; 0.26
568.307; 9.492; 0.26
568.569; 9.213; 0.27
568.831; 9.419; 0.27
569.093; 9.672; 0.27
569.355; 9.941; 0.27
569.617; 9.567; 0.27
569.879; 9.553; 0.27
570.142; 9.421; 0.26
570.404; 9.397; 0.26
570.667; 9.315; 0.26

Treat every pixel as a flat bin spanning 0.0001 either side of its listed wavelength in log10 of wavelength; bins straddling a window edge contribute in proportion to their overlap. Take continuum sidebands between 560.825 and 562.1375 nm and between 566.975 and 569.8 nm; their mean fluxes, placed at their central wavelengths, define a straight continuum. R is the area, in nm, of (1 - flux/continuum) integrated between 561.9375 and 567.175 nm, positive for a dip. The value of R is -0.11 nm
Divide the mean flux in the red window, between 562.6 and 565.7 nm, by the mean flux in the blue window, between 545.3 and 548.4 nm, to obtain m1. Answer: 1.00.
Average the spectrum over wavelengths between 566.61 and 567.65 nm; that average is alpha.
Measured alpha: 9.33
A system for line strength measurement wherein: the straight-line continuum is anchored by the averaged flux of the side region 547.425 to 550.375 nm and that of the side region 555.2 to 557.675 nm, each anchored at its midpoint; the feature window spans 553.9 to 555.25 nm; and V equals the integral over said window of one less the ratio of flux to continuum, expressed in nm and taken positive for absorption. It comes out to -0.03 nm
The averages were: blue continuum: 9.61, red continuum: 9.64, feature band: 9.87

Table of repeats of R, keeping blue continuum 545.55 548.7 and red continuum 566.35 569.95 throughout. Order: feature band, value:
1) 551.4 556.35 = -0.08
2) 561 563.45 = 0.03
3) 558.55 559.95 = 0.04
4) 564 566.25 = 0.00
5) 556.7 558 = -0.01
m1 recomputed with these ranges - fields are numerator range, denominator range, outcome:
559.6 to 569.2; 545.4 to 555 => 0.98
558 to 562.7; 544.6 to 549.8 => 0.98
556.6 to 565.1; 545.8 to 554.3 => 0.98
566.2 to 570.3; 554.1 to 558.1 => 0.98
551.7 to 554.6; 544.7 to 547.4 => 1.00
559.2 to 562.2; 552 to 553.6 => 0.97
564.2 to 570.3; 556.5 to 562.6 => 1.00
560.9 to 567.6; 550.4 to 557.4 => 0.98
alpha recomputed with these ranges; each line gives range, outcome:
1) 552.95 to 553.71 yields 9.73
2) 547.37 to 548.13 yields 9.35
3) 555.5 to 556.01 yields 9.89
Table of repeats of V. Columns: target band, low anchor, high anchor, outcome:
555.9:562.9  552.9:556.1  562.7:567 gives 0.19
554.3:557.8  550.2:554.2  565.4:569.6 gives 0.01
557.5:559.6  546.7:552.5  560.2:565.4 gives 0.01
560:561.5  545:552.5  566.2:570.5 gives 0.03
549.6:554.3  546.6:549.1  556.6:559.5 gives -0.10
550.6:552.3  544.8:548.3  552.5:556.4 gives -0.02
